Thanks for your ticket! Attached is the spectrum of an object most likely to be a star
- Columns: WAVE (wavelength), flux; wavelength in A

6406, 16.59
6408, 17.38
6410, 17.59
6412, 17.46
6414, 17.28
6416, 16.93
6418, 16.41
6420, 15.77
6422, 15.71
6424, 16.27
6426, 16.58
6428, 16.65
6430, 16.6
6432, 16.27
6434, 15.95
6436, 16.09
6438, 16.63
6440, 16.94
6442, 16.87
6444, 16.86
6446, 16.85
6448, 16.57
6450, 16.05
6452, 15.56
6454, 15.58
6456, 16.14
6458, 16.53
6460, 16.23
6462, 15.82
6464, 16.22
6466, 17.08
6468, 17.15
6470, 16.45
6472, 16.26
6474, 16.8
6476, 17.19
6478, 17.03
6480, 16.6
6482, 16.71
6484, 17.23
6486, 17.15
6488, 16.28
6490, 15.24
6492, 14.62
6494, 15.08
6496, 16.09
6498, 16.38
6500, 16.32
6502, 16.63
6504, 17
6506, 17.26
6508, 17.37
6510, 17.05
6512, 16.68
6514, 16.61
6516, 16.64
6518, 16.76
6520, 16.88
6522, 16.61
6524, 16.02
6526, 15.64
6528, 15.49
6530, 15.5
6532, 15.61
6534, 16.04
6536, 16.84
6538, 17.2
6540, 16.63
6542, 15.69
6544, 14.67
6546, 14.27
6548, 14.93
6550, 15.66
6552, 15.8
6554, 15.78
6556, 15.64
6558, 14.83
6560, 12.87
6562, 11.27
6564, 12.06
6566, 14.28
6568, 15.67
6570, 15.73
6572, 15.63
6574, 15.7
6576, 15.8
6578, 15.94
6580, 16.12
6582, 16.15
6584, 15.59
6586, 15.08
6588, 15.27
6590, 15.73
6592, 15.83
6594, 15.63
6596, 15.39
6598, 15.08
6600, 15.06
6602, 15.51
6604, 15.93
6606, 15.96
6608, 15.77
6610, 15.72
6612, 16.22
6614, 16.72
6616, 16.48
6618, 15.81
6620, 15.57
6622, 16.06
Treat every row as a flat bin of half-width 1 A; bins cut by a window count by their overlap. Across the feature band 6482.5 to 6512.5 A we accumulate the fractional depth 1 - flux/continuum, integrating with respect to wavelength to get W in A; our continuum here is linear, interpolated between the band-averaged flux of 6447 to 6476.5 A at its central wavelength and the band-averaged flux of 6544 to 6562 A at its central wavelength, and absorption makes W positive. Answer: -1.3 A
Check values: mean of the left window 16.4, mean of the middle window 16.4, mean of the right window 14.8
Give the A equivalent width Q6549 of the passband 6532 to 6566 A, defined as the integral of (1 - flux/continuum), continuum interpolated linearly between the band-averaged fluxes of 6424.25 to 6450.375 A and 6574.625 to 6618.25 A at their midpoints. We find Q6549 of 2.1 A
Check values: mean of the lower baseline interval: 16.5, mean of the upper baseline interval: 15.8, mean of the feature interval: 15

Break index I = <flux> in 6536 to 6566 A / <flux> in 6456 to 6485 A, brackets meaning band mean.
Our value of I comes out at 0.9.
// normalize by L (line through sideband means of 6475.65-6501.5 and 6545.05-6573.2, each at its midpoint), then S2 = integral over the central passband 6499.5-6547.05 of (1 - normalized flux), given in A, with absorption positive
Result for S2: -2.6 A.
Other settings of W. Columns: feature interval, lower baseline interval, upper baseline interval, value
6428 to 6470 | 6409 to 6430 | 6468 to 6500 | 0.30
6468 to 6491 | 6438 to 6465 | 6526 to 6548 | -0.73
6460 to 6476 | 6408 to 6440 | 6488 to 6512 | -0.14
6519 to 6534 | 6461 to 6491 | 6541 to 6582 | -0.33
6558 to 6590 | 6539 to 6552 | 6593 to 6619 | 1.35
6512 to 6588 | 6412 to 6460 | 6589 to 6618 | 2.25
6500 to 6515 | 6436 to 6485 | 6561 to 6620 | -0.71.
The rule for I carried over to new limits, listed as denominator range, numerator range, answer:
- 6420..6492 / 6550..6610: 0.93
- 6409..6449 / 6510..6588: 0.94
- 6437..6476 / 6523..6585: 0.93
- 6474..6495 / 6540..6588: 0.92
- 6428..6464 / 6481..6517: 1.01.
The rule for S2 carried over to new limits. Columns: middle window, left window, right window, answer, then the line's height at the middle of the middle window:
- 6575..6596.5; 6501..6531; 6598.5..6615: 0.4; 16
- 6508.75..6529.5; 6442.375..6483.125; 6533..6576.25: -1.0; 15.7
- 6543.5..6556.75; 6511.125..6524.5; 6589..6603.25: 0.7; 16.1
